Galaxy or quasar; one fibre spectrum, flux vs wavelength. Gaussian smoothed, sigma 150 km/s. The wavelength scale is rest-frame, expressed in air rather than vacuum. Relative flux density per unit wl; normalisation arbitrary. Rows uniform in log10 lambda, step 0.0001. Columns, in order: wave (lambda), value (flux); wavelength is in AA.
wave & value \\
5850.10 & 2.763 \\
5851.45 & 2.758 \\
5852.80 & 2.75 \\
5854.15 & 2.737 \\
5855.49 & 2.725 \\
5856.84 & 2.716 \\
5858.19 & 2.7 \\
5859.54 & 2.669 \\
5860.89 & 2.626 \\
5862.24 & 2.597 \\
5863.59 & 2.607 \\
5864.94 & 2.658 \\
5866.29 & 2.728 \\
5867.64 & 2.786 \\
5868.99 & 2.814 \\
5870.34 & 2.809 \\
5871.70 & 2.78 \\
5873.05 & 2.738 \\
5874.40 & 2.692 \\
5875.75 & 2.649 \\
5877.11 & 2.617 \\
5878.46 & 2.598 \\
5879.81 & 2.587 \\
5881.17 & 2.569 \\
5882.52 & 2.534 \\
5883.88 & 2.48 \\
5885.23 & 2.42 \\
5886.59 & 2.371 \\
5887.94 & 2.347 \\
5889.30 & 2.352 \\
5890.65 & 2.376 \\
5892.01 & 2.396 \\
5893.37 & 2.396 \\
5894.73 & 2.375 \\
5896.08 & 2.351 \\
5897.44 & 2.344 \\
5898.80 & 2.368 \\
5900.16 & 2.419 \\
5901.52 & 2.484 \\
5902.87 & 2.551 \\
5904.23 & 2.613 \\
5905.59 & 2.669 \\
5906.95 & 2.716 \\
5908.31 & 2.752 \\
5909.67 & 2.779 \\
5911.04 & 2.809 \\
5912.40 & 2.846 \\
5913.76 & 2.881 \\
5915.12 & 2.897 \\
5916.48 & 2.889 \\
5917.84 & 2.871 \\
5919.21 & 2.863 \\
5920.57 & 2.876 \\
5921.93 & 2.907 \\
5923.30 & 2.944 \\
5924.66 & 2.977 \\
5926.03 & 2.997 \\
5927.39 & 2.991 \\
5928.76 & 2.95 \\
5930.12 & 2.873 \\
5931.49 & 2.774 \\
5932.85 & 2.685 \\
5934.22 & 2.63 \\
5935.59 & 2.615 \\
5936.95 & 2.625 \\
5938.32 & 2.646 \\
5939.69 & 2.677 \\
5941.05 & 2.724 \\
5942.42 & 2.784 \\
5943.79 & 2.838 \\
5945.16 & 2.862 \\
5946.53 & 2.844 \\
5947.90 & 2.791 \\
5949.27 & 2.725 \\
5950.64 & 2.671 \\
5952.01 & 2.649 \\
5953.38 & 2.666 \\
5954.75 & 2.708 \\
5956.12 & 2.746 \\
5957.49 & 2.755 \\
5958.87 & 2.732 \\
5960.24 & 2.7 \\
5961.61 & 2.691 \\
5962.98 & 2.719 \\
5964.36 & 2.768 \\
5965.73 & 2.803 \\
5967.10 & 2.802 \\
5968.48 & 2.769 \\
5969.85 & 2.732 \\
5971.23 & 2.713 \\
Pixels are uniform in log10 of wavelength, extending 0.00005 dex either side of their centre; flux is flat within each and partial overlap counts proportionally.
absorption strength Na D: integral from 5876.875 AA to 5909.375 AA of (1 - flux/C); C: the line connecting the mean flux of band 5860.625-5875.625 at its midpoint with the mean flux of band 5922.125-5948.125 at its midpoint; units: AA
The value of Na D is 3.1 AA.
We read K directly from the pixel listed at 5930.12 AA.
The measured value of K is 2.873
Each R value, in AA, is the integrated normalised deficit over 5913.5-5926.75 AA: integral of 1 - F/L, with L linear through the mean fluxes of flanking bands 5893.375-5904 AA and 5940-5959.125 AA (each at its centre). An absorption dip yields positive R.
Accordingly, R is -1.8 AA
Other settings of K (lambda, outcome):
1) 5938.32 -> 2.646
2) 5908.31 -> 2.752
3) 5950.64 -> 2.671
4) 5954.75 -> 2.708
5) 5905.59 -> 2.669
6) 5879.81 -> 2.587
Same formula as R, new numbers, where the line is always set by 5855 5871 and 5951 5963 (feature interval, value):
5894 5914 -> 0.84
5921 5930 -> -0.82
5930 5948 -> -0.19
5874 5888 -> 0.86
